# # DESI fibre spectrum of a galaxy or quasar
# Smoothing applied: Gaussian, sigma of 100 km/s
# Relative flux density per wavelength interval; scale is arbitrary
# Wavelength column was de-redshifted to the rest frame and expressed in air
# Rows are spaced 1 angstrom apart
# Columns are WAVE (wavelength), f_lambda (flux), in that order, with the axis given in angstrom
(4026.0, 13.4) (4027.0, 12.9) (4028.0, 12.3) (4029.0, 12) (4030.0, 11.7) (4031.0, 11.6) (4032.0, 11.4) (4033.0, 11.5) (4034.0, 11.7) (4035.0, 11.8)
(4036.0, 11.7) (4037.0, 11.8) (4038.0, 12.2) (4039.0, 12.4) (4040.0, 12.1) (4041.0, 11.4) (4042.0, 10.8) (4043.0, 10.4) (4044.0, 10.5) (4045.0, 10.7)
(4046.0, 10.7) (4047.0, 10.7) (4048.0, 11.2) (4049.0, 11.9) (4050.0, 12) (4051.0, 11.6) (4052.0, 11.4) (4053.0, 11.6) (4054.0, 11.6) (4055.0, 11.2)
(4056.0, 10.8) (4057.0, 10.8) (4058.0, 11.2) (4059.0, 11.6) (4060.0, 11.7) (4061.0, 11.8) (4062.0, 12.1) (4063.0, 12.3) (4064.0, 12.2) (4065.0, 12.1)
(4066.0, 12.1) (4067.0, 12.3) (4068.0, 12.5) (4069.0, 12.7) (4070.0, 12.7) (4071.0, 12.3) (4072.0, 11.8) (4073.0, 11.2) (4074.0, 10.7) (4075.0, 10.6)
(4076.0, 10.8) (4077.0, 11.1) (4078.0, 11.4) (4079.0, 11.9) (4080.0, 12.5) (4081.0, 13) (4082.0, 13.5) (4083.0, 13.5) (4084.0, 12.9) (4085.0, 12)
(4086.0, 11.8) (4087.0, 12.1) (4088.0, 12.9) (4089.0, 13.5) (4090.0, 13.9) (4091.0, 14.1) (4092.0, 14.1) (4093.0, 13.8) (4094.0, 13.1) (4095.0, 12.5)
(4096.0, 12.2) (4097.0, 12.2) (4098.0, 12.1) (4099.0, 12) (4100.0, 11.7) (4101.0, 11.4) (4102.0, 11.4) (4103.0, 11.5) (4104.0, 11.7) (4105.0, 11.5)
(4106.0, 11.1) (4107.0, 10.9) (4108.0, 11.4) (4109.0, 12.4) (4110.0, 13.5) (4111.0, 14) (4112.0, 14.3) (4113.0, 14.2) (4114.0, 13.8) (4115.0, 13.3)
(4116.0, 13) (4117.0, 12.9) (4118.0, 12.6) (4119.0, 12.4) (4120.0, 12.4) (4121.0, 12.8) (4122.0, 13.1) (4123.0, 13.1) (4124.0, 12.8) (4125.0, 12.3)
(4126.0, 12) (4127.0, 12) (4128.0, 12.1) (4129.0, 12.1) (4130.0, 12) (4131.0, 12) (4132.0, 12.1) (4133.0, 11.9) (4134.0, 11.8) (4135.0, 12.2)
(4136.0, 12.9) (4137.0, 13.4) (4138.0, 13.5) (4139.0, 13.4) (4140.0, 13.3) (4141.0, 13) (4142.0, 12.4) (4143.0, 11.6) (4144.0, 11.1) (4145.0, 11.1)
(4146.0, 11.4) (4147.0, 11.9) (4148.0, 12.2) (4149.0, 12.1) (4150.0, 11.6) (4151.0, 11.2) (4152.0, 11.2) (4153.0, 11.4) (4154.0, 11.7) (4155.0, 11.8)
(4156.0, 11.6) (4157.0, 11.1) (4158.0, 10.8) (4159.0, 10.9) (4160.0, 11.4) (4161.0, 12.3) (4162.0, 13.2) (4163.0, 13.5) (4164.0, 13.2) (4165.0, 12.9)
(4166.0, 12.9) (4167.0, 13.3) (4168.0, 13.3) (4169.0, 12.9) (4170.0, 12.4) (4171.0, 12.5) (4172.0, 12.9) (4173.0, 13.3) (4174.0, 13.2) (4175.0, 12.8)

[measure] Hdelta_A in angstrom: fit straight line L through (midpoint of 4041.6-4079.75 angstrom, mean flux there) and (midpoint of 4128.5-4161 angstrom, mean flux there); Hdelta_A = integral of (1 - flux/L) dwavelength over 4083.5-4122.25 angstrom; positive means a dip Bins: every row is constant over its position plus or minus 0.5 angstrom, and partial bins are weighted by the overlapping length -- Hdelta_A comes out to -3.0 angstrom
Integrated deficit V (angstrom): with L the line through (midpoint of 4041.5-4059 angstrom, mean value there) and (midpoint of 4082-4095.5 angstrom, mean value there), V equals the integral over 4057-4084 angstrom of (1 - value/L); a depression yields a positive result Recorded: 0.4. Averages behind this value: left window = 11.1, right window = 13.1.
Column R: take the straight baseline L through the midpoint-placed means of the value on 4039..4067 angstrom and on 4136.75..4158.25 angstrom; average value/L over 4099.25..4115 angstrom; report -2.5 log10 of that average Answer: -0.05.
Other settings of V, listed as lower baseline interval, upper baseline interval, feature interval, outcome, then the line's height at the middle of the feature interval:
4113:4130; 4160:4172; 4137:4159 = 1.57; 12.8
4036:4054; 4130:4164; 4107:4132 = -1.79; 11.9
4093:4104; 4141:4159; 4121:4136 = -0.65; 11.8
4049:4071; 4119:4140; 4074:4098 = -0.88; 12.1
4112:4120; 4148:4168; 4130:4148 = 0.40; 12.6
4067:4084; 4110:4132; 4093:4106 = 0.49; 12.5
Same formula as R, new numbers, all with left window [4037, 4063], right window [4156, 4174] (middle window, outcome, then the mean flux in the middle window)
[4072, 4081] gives 0.024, 11.4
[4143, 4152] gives 0.072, 11.6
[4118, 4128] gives -0.037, 12.5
